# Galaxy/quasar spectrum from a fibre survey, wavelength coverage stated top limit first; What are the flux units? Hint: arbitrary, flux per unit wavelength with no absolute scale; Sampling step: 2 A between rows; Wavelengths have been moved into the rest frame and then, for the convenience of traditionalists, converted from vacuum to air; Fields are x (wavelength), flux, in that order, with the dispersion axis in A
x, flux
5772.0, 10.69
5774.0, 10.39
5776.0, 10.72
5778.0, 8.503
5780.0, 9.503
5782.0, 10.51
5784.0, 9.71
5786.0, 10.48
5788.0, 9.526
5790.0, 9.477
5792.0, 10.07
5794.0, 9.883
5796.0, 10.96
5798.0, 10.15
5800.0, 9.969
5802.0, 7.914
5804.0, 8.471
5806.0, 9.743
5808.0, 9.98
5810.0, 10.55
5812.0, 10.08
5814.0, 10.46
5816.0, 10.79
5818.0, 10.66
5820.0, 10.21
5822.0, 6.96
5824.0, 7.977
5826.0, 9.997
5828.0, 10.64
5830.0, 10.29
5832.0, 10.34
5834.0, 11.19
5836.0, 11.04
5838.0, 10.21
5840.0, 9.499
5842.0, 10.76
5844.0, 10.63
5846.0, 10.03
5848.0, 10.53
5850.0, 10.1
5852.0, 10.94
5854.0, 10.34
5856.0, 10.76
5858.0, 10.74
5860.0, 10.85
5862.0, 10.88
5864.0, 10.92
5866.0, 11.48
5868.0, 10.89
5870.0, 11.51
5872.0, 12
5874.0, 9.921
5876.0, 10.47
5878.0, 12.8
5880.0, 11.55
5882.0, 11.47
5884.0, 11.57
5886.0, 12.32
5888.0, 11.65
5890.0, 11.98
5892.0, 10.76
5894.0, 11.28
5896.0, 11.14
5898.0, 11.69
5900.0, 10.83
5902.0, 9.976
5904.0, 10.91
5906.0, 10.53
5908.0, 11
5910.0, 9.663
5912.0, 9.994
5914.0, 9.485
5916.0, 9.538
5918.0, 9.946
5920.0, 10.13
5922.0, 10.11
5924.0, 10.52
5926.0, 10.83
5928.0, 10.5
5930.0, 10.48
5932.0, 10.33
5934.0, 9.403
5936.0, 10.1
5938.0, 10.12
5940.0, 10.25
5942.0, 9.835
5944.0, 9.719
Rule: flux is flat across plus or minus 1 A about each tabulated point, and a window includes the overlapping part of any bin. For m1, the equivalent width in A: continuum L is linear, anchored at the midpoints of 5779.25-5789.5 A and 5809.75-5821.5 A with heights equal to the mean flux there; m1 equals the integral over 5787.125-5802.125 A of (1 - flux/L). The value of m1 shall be 0.3 A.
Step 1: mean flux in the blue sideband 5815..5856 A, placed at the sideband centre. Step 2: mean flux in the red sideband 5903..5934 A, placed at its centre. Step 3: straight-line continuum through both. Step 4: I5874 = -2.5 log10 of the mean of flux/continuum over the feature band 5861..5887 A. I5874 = -0.12 mag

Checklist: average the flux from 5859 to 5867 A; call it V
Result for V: 11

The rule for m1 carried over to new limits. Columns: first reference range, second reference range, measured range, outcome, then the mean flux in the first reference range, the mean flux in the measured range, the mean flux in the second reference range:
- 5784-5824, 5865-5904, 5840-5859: 0.3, 9.76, 10.5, 11.3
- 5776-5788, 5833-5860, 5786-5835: 1.3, 9.8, 9.86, 10.5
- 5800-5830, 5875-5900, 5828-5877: -0.3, 9.64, 10.7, 11.5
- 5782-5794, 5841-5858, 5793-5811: 0.6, 9.91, 9.74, 10.5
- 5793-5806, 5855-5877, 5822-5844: 0.4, 9.57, 10.1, 10.9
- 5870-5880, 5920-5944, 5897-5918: 0.7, 11.3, 10.3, 10.2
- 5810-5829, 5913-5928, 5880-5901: -3.1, 9.79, 11.5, 10.1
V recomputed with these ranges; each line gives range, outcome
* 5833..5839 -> 10.8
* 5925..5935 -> 10.3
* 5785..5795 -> 9.89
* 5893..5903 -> 11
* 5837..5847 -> 10.2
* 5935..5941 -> 10.2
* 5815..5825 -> 9.32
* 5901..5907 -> 10.5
